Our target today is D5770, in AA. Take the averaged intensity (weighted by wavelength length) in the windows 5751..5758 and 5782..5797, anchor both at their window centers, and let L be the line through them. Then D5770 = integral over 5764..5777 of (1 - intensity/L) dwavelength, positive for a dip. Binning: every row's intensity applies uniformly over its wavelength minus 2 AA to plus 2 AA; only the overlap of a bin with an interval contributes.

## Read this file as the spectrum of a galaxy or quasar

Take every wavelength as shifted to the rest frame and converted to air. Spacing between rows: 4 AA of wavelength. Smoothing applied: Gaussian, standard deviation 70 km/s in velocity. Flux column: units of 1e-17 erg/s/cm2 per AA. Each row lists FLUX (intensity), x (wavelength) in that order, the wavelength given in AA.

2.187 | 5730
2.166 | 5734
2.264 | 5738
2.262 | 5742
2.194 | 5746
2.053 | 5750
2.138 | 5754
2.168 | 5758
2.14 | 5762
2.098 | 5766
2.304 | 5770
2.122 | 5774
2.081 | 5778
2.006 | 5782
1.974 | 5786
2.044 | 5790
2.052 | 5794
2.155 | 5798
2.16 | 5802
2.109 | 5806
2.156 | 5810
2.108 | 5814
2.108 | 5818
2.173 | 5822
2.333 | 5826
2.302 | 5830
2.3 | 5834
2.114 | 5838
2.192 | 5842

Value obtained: -0.5 AA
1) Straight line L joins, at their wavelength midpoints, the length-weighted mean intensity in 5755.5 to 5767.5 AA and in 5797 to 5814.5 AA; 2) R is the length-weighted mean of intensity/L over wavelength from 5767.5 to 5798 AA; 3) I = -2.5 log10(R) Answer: 0.026 mag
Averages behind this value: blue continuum 2.14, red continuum 2.14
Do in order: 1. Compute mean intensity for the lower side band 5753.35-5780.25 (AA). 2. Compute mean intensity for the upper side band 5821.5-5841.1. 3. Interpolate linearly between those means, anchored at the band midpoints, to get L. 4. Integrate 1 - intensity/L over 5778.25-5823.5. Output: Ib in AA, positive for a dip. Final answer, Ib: 2.2 AA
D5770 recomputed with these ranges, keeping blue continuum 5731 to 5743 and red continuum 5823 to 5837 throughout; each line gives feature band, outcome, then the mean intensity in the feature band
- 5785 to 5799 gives 1.28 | 2.06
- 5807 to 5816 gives 0.58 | 2.13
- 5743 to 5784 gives 1.99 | 2.13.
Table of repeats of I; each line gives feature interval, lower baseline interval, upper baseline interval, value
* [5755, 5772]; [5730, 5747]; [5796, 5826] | 0.01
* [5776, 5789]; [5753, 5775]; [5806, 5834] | 0.08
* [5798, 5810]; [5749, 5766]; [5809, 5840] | 0.02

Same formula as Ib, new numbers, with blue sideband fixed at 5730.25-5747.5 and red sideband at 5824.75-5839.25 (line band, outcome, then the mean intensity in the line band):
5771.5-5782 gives 0.7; 2.09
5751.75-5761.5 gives 0.3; 2.15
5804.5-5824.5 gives 1.1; 2.14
